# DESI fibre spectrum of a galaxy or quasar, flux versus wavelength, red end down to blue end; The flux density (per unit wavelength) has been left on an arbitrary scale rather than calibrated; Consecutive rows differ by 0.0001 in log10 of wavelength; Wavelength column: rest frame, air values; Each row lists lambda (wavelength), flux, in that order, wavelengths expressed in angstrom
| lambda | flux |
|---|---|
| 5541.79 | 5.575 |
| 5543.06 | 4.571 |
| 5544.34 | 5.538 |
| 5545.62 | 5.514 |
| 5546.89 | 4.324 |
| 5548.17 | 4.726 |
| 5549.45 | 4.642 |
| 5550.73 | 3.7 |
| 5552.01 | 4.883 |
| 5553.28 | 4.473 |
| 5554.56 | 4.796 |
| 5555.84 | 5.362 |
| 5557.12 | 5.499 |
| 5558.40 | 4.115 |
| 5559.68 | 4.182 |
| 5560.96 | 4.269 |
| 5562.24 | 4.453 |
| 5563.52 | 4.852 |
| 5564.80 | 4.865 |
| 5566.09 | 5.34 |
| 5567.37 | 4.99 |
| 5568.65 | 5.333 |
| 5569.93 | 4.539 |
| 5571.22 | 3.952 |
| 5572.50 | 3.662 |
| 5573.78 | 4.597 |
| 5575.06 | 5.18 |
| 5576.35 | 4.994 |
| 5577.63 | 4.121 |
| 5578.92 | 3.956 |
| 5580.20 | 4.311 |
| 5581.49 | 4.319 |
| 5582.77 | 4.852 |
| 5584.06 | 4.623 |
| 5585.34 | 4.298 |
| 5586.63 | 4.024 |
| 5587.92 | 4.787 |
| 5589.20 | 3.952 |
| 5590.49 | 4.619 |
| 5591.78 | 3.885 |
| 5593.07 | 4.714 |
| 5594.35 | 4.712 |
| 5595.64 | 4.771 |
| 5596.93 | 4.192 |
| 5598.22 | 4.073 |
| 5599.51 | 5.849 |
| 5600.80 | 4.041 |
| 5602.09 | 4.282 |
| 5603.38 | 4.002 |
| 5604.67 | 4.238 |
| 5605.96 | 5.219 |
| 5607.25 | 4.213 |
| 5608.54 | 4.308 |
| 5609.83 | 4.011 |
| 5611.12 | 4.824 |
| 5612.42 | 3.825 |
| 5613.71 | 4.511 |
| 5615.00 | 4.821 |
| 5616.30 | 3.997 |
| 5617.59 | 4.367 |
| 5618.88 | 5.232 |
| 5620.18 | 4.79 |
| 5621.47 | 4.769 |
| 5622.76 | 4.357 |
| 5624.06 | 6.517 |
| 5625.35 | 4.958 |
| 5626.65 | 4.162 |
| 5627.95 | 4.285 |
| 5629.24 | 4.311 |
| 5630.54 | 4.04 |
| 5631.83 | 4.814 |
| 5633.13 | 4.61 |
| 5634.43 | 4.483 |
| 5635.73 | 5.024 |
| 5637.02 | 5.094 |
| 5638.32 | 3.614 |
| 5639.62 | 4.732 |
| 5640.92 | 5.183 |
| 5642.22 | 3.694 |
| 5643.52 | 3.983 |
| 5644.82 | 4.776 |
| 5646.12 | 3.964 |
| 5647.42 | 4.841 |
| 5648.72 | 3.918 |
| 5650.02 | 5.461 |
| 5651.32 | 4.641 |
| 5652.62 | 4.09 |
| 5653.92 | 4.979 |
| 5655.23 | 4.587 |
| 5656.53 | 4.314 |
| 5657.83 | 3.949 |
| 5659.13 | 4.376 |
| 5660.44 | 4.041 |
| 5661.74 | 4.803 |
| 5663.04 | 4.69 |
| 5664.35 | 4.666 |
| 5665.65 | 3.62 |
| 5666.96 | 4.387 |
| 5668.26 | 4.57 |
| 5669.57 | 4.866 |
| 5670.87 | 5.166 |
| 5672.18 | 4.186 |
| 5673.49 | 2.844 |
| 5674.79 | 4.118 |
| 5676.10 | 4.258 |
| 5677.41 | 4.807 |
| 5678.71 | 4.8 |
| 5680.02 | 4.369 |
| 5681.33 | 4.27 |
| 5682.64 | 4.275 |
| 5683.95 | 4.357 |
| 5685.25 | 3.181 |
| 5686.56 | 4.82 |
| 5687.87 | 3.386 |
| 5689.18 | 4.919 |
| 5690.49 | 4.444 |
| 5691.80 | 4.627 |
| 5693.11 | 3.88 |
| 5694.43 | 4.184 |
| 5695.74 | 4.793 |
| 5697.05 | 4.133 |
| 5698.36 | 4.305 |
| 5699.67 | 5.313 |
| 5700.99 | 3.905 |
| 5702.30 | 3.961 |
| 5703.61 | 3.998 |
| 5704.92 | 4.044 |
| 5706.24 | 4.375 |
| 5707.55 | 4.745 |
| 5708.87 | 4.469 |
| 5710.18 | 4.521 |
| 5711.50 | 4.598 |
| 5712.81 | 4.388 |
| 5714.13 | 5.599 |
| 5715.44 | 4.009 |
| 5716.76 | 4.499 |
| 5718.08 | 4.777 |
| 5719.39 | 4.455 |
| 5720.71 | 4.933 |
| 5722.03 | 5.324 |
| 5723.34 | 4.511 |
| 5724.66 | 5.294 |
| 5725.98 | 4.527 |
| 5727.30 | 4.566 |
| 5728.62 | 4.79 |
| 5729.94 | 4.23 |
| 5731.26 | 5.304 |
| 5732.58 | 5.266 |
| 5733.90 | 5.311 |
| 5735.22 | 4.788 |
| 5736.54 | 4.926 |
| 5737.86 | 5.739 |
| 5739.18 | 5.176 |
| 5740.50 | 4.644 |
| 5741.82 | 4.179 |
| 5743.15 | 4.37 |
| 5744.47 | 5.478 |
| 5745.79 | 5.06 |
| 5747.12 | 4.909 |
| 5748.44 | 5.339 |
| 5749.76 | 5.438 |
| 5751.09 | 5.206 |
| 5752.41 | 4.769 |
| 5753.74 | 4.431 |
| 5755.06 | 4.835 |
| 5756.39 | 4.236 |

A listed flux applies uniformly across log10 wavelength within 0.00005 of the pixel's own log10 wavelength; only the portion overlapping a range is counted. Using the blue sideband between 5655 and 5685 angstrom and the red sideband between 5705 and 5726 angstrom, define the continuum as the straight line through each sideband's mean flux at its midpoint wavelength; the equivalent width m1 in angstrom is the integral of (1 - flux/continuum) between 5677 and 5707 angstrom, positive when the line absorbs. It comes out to 1.30 angstrom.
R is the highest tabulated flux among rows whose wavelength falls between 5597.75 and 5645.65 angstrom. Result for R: 6.517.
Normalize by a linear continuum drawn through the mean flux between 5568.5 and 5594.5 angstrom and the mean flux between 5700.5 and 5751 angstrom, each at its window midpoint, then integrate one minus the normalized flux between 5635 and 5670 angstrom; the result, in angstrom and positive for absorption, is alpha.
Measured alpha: 0.9 angstrom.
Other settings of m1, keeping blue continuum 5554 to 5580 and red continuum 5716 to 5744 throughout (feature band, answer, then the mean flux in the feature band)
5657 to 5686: 2.8 angstrom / 4.3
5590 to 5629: 1.2 angstrom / 4.55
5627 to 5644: 1.0 angstrom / 4.45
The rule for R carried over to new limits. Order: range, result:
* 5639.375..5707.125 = 5.461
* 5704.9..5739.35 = 5.739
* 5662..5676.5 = 5.166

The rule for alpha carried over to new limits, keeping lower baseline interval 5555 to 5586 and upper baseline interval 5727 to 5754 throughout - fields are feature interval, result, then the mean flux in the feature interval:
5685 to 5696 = 1.34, 4.27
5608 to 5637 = 0.71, 4.6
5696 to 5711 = 1.62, 4.36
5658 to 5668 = 0.93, 4.36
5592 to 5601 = 0.09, 4.62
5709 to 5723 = 0.61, 4.7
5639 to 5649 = 0.75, 4.4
